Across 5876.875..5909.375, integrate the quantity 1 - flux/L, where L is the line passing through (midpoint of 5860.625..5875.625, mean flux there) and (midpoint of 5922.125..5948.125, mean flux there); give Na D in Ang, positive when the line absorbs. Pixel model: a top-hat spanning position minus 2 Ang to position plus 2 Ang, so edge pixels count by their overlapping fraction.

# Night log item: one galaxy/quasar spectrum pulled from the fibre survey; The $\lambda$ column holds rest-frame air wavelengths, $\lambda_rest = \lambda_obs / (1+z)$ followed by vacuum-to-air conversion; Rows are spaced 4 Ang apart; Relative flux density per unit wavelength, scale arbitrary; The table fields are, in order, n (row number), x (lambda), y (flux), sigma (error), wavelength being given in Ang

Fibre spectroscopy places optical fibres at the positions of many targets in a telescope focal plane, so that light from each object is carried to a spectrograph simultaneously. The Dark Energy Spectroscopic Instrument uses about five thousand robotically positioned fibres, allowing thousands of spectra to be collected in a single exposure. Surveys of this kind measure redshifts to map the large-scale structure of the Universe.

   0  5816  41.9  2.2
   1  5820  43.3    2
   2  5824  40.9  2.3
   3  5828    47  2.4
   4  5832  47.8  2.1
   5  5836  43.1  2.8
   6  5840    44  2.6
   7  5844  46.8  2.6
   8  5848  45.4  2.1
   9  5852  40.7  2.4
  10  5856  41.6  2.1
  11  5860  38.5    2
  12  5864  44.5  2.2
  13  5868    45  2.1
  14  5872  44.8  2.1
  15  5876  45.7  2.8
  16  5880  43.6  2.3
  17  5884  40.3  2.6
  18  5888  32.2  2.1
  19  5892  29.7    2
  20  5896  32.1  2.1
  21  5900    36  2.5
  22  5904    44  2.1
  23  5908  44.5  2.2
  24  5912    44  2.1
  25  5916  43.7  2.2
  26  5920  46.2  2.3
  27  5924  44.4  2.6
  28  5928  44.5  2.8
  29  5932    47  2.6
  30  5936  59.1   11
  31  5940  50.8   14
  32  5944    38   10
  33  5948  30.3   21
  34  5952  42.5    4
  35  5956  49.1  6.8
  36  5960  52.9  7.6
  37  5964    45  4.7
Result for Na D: 5.0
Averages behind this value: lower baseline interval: 44.3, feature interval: 37.9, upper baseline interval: 45.9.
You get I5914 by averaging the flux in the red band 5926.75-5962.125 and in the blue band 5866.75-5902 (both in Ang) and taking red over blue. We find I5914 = 1.2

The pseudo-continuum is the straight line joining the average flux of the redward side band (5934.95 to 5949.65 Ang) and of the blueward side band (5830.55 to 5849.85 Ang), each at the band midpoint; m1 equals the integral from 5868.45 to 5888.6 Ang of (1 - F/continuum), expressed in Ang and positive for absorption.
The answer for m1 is 1.2 Ang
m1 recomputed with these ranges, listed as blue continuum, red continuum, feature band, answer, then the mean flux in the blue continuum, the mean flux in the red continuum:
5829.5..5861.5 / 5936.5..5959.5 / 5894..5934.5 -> 0.92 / 43.6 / 43.9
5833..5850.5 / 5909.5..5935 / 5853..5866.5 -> 1.03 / 44.9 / 45.5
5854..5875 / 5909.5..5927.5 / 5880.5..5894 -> 2.64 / 43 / 44.6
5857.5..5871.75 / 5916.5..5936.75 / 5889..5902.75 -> 3.63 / 42.9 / 47.2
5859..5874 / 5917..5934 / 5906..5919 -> 0.22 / 43.5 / 45.4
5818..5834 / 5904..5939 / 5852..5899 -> 6.10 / 44.8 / 46.6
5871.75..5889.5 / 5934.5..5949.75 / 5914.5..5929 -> -0.49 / 41.2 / 44.3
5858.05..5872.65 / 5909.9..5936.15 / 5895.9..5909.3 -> 1.54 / 43.1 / 46.1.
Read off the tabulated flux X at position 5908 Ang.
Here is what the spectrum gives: 44.5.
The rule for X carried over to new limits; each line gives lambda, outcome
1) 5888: 32.2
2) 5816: 41.9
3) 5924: 44.4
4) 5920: 46.2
